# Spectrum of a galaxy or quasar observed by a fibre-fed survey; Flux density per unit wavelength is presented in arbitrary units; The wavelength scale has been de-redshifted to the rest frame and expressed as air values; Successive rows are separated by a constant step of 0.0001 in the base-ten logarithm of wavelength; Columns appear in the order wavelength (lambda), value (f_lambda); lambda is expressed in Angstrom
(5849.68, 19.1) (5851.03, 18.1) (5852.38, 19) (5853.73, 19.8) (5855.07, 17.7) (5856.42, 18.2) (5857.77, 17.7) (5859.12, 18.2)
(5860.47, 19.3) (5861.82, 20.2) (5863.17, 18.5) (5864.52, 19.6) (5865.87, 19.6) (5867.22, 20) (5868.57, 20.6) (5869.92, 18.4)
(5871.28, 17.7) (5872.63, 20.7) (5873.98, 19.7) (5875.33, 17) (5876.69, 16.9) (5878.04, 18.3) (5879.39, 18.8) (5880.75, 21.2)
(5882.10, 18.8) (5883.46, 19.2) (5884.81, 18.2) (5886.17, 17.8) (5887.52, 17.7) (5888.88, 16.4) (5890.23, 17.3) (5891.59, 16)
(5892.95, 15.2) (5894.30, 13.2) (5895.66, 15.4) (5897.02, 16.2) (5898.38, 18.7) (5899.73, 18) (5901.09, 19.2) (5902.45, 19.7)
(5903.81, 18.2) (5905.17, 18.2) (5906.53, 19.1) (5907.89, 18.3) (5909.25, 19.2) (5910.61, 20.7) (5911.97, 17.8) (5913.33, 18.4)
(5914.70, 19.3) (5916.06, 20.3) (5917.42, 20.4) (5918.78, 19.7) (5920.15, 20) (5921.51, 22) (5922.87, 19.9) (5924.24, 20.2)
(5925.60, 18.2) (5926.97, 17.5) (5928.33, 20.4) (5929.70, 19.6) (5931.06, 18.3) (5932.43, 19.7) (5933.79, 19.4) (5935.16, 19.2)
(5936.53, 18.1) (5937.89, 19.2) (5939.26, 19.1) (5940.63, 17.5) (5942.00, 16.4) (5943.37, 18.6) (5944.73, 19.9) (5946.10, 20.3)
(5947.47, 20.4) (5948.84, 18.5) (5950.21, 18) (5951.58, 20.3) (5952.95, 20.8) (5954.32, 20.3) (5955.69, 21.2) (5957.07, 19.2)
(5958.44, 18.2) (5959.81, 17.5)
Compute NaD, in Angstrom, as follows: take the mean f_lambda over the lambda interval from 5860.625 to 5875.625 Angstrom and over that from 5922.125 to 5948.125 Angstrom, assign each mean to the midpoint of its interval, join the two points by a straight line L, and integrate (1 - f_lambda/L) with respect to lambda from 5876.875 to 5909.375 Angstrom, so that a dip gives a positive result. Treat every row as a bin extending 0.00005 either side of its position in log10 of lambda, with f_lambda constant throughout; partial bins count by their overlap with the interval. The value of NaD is 2.40 Angstrom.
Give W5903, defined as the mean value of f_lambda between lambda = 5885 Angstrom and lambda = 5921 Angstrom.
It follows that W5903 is 18.1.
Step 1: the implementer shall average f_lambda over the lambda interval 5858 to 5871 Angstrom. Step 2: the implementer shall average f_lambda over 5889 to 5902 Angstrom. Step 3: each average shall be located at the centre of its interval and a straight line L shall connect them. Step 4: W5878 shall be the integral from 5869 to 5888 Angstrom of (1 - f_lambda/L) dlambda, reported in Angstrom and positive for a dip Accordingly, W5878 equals -0.6 Angstrom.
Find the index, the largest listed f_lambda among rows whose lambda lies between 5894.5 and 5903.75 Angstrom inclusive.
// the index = 19.7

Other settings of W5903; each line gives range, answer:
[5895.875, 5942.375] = 19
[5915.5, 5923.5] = 20.4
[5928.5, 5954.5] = 19.1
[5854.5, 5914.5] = 18.3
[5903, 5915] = 18.8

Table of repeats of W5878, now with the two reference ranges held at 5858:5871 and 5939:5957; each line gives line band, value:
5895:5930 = 0.5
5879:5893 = 0.9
